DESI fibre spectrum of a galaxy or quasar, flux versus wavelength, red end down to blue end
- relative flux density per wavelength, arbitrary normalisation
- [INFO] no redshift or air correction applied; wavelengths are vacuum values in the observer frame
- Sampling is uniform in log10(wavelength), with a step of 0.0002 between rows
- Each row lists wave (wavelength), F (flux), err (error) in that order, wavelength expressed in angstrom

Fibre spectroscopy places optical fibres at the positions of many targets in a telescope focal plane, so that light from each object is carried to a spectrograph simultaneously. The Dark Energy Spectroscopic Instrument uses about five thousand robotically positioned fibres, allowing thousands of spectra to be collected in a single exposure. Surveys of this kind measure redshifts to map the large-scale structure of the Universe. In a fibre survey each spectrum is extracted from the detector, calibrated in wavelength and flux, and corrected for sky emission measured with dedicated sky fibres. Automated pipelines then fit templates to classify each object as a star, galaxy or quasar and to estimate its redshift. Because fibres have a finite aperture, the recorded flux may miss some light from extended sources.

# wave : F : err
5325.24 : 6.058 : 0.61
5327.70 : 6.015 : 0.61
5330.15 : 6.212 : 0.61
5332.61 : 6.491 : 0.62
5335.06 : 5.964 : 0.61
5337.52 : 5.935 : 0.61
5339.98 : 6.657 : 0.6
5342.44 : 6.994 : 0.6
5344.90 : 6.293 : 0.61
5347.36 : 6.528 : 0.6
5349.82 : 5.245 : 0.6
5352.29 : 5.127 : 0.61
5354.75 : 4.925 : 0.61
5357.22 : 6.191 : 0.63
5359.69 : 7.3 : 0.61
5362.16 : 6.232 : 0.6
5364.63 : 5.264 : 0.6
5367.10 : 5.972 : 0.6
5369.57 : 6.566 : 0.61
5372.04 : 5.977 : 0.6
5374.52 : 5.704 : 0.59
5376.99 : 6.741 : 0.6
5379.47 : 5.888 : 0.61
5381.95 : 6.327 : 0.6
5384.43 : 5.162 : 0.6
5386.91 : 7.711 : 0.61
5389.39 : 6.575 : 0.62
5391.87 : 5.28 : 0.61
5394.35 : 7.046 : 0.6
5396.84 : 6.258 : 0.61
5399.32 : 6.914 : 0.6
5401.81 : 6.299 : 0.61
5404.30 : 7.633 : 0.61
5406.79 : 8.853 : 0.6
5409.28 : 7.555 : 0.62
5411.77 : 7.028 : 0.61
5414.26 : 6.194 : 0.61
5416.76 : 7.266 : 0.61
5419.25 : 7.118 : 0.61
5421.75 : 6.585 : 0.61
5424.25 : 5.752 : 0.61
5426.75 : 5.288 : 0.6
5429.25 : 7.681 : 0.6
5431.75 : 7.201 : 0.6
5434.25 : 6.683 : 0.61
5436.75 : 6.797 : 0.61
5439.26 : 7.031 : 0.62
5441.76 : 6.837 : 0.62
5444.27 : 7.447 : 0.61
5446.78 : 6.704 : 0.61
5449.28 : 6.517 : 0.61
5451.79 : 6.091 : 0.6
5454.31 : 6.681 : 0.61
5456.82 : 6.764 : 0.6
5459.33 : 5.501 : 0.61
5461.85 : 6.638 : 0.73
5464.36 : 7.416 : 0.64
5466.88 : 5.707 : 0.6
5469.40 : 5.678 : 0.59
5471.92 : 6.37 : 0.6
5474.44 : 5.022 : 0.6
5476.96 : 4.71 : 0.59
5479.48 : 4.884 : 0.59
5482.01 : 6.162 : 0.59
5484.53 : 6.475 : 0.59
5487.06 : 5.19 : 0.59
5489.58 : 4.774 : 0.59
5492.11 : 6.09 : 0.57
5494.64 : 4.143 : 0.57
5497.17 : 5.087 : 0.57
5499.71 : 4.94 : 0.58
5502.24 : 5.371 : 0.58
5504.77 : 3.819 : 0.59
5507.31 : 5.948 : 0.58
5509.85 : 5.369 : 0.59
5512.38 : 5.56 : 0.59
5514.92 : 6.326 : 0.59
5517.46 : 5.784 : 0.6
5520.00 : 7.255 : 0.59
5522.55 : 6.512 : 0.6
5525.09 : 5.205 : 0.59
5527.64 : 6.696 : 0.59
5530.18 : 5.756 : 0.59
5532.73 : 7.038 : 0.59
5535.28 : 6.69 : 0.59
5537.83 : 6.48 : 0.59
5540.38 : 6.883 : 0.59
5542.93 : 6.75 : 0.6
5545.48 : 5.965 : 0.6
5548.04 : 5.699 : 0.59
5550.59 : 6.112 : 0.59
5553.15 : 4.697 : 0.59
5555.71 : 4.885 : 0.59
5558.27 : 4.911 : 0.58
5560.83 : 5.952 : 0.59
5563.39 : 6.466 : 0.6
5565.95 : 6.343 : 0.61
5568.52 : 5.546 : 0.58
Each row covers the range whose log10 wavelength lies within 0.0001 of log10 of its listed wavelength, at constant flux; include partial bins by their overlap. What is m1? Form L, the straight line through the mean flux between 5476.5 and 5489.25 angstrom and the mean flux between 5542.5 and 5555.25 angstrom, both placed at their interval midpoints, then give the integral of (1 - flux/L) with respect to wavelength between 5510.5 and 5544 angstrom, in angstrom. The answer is -4.2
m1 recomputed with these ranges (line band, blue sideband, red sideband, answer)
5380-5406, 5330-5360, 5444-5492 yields -2.04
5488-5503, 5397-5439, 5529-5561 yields 3.04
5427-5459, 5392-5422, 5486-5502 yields -2.98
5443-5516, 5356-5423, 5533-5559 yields 5.47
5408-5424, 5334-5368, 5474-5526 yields -3.02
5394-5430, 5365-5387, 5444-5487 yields -4.56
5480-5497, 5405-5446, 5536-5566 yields 2.70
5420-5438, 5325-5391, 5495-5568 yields -1.67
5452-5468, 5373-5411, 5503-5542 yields -0.18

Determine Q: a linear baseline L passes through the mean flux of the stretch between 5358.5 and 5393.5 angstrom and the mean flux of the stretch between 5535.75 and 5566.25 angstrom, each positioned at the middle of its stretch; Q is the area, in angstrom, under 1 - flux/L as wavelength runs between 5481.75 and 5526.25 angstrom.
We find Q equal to 3.4 angstrom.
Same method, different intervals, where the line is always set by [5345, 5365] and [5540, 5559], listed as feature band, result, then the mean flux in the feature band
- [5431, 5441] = -1.9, 6.91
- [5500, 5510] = 1.2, 5.08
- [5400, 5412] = -3.4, 7.48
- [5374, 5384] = -0.4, 6.12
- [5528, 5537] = -1.2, 6.52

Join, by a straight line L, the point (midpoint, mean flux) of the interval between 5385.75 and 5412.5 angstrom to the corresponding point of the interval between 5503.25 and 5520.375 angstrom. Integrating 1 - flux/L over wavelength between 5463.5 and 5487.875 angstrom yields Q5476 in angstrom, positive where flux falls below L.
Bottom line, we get 1.4 angstrom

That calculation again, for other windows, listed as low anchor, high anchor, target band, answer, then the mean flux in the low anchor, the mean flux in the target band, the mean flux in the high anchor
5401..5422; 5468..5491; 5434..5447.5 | -1.0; 7.21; 6.94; 5.48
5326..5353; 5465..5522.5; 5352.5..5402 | -1.6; 6.15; 6.19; 5.53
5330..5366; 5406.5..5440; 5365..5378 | 0.4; 6.09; 6.12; 6.87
